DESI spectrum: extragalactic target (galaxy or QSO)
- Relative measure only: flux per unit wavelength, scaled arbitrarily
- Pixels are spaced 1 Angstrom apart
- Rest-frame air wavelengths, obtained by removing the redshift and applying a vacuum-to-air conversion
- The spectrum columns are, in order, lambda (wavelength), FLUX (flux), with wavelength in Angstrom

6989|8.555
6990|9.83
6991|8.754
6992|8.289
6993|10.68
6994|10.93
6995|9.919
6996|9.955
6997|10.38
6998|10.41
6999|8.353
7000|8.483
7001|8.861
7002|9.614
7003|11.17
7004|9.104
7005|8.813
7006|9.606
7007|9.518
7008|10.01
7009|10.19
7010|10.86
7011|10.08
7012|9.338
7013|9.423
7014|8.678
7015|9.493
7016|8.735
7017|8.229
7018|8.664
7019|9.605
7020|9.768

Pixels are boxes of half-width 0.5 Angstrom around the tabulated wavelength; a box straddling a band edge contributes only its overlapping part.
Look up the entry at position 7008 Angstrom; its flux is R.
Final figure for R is 10.01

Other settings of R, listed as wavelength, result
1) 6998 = 10.41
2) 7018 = 8.664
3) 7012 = 9.338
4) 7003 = 11.17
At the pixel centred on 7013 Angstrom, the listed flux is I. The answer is 9.423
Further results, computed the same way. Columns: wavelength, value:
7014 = 8.678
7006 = 9.606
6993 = 10.68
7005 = 8.813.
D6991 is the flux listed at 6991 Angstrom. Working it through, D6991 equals 8.754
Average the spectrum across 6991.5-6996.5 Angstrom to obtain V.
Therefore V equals 9.95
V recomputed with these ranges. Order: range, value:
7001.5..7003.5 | 10.4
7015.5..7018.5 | 8.54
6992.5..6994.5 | 10.8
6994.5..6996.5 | 9.94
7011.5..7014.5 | 9.15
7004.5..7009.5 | 9.63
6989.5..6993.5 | 9.39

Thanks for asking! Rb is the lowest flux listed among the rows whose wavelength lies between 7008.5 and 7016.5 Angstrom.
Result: 8.678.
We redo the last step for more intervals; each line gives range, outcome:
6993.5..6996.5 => 9.919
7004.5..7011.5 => 8.813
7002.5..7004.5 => 9.104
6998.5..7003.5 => 8.353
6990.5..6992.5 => 8.289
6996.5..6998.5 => 10.38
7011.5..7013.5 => 9.338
